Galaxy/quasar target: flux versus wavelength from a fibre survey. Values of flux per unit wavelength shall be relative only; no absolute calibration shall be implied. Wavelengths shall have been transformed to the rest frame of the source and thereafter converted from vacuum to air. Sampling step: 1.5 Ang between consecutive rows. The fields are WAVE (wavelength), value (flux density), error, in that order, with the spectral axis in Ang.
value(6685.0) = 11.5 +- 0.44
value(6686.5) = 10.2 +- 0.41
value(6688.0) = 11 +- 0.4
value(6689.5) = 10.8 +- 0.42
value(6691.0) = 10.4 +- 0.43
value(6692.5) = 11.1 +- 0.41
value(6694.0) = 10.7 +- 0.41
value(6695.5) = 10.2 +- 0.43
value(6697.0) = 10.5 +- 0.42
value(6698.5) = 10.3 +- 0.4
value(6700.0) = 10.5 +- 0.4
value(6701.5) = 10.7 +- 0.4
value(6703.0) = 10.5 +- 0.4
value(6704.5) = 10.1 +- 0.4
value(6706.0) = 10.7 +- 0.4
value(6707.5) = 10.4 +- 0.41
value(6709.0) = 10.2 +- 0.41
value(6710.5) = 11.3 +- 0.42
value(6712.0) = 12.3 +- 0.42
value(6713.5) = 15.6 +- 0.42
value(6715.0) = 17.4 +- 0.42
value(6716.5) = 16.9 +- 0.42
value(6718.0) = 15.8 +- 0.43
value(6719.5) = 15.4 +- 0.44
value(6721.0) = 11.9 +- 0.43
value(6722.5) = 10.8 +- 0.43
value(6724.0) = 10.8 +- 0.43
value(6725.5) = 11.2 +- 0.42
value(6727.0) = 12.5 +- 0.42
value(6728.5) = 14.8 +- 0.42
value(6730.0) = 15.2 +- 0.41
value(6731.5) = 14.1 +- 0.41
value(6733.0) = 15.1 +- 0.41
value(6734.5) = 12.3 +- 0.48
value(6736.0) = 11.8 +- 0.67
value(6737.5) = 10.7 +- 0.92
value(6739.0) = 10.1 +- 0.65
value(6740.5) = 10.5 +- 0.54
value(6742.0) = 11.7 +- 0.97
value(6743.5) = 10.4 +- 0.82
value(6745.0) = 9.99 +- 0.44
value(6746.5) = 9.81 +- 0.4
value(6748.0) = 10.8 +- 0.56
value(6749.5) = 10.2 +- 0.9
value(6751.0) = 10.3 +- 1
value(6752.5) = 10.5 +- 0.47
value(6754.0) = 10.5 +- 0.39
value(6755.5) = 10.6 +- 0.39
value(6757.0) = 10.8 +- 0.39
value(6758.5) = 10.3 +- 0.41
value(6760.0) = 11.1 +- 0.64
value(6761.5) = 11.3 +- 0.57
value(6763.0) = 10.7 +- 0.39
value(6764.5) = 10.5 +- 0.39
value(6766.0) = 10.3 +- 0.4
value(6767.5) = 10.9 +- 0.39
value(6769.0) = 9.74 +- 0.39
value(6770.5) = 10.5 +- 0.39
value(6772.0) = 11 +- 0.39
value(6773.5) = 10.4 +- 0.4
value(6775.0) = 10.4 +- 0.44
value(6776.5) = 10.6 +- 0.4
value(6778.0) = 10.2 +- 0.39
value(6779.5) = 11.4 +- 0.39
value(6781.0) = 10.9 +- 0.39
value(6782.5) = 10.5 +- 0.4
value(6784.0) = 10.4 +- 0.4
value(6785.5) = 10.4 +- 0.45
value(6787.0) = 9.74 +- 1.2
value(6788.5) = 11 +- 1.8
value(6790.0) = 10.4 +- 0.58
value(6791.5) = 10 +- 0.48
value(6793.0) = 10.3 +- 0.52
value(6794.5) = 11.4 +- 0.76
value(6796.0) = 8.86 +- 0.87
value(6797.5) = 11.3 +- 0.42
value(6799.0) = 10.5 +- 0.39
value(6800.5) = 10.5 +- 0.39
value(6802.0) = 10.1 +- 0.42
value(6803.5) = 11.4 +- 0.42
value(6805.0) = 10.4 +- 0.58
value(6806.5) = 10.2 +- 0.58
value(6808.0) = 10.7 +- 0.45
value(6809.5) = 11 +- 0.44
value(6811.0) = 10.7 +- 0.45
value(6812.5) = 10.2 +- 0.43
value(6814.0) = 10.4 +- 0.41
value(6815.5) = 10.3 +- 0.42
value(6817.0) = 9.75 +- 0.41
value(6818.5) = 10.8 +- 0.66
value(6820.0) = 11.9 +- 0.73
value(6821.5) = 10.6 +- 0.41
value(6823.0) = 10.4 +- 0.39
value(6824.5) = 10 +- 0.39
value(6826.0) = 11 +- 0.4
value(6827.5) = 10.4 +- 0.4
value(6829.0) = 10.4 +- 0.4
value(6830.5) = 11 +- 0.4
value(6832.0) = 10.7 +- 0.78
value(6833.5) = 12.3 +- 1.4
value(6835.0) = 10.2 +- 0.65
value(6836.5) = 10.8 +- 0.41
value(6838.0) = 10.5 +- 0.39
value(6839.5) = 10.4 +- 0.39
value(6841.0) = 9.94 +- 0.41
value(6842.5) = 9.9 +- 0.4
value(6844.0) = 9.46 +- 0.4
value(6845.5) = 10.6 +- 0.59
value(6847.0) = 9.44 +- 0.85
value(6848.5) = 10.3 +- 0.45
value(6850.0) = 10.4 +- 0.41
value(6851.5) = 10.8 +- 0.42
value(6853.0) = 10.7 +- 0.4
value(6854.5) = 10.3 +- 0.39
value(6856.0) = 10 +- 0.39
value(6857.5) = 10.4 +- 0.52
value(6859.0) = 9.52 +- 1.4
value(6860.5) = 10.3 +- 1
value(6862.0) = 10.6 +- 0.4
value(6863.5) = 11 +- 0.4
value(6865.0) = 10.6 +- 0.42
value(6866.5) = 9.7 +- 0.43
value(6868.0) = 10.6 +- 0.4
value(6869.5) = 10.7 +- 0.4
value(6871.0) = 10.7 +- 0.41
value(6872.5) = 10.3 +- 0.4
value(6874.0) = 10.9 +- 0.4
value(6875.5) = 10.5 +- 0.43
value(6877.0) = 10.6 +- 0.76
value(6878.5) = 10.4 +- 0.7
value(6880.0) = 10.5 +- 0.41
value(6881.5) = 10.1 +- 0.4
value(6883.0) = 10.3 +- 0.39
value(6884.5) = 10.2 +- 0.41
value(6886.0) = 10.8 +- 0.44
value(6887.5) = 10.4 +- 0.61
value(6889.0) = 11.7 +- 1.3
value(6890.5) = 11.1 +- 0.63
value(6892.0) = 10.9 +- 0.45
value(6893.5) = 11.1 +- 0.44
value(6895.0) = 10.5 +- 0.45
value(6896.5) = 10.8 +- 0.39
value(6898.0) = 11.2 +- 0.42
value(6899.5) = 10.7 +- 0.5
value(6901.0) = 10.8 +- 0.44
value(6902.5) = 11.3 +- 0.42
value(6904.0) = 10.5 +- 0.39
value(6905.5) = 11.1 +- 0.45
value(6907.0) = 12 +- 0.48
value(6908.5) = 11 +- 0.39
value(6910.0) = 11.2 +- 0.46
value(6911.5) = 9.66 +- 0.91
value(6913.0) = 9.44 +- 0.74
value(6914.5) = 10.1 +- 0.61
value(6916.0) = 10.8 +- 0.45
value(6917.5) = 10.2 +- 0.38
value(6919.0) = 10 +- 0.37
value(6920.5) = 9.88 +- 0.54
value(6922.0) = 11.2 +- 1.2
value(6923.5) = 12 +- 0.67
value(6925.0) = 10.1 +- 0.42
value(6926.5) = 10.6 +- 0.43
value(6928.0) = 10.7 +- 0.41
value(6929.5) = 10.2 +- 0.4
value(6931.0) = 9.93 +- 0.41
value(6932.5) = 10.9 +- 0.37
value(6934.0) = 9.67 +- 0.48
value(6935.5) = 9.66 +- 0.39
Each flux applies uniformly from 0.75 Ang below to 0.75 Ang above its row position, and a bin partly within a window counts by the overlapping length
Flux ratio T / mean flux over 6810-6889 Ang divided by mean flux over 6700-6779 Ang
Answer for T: 0.90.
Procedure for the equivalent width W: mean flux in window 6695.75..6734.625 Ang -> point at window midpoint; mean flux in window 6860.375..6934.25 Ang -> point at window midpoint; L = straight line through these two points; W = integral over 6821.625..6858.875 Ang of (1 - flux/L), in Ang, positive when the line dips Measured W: 2.7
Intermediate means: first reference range 12.6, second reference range 10.6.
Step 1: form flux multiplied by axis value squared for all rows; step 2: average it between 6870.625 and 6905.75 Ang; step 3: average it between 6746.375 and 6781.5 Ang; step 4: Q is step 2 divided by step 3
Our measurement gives 1.05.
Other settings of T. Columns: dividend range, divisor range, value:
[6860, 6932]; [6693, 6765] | 0.91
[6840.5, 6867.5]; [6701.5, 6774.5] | 0.88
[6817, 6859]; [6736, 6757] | 0.99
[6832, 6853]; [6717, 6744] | 0.83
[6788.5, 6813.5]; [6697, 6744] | 0.85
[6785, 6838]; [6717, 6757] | 0.89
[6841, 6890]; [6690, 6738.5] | 0.85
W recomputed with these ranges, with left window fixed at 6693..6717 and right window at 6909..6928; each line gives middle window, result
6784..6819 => 2.2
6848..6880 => 1.0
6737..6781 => 3.2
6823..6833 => 0.3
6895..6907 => -0.5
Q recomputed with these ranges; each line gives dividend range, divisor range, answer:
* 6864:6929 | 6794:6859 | 1.04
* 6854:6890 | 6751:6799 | 1.02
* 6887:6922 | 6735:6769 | 1.06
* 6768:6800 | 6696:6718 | 0.89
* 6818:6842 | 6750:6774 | 1.03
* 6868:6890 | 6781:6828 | 1.03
